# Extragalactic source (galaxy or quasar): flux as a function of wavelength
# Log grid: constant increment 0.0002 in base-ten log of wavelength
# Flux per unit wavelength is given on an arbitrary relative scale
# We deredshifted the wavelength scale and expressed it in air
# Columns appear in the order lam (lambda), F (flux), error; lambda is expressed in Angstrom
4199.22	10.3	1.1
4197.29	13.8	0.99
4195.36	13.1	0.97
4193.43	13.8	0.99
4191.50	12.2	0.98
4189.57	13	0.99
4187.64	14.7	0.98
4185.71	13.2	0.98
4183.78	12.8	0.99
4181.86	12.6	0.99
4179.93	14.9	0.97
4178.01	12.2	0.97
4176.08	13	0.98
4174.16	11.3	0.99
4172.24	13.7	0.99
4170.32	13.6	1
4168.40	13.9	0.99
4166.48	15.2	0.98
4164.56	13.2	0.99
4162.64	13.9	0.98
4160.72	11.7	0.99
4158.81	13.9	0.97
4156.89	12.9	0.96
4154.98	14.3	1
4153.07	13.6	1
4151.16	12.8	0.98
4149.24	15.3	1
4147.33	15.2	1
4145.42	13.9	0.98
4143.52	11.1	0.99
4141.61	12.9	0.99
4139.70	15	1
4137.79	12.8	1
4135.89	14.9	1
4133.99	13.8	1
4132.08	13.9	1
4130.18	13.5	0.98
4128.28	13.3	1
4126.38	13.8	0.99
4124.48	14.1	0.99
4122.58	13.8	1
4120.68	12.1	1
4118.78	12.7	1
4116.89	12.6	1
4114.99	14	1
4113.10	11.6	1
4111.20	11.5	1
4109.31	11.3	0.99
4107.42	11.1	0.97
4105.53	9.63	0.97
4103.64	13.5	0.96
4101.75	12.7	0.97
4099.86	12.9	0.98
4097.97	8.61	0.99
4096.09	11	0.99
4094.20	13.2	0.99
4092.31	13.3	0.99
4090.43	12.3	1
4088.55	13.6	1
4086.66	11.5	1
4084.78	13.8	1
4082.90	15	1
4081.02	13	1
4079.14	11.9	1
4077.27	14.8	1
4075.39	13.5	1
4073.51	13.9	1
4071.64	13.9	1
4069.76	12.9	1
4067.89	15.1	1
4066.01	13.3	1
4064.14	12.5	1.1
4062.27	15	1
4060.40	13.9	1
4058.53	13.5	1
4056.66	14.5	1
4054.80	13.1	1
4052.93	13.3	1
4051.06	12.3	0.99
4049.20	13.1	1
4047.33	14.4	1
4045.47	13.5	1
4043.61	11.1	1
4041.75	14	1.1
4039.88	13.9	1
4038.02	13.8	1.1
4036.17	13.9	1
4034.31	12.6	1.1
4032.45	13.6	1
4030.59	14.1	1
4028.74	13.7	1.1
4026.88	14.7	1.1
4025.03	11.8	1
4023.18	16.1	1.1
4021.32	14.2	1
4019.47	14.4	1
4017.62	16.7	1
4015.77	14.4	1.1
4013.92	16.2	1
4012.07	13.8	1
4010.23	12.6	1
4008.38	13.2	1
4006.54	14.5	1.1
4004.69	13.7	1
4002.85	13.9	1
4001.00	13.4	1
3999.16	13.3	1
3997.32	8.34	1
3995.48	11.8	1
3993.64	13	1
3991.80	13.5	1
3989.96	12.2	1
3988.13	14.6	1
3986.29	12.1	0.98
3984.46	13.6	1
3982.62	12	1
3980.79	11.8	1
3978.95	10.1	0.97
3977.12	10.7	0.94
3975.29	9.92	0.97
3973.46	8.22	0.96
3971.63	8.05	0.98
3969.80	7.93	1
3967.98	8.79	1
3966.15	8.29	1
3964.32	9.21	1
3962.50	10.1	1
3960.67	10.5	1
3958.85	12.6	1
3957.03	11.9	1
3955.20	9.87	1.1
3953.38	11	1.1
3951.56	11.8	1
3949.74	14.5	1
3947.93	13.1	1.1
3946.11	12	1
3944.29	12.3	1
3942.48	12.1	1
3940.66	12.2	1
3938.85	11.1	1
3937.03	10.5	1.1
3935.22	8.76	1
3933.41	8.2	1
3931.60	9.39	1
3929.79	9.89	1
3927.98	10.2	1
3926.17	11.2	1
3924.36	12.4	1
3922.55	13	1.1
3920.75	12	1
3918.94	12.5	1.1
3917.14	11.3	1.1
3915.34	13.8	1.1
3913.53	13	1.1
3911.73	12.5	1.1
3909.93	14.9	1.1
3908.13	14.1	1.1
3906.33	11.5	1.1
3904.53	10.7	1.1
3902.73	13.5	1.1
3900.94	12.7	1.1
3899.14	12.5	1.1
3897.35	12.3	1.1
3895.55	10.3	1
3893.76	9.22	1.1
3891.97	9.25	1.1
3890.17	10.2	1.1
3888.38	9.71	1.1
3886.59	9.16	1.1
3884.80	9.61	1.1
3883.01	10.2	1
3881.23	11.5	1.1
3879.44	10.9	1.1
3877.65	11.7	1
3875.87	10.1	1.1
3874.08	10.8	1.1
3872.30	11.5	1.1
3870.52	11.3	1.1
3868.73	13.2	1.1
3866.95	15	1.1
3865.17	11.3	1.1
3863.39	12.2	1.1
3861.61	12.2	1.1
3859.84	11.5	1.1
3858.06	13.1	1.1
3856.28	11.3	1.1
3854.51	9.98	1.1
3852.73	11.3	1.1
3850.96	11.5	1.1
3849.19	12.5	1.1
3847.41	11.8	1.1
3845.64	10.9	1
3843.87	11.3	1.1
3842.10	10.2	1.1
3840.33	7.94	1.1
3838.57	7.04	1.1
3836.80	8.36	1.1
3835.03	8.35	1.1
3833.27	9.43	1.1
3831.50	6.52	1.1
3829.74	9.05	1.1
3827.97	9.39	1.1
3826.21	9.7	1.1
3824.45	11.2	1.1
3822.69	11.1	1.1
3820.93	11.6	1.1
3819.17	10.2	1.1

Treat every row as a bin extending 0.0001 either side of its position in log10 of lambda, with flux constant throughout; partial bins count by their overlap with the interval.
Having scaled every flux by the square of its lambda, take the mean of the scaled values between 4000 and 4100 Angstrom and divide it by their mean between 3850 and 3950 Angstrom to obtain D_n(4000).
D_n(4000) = 1.3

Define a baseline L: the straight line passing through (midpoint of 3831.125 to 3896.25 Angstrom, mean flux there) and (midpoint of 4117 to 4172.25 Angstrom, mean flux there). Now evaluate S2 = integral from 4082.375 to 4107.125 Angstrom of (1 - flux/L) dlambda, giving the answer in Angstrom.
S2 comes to 1.4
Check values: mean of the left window 10.6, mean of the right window 13.6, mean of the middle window 12.3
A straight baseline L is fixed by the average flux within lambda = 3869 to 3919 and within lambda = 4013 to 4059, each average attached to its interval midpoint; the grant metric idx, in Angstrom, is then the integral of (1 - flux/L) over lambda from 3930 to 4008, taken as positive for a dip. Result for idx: 8.8 Angstrom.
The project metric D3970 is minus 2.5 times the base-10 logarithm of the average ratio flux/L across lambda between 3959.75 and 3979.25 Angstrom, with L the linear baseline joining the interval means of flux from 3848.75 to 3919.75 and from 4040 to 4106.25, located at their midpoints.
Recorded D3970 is 0.31 mag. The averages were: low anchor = 11.6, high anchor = 13.1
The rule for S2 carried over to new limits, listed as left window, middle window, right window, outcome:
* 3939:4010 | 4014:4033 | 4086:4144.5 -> -4.0 Angstrom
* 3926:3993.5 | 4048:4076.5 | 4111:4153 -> -2.7 Angstrom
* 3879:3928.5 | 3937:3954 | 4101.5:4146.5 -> -0.4 Angstrom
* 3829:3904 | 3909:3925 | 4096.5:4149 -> -2.4 Angstrom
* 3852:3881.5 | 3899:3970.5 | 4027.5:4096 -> 4.9 Angstrom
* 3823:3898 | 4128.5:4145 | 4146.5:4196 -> -0.4 Angstrom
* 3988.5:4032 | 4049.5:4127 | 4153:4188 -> 3.4 Angstrom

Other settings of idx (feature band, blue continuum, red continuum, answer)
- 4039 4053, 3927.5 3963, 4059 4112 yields -1.0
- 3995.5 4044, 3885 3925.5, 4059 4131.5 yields -4.7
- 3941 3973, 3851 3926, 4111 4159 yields 3.6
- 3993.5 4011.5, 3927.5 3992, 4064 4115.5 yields -2.0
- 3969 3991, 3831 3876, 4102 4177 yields 1.7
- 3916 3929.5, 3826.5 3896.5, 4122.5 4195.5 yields -0.7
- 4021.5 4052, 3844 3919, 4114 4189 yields -2.1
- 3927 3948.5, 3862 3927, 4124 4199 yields 2.2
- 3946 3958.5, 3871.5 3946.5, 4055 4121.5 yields -0.4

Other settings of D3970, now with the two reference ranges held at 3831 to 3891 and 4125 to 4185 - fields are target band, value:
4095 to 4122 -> 0.11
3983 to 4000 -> -0.05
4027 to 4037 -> -0.11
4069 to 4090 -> -0.05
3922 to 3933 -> 0.05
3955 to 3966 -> 0.11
